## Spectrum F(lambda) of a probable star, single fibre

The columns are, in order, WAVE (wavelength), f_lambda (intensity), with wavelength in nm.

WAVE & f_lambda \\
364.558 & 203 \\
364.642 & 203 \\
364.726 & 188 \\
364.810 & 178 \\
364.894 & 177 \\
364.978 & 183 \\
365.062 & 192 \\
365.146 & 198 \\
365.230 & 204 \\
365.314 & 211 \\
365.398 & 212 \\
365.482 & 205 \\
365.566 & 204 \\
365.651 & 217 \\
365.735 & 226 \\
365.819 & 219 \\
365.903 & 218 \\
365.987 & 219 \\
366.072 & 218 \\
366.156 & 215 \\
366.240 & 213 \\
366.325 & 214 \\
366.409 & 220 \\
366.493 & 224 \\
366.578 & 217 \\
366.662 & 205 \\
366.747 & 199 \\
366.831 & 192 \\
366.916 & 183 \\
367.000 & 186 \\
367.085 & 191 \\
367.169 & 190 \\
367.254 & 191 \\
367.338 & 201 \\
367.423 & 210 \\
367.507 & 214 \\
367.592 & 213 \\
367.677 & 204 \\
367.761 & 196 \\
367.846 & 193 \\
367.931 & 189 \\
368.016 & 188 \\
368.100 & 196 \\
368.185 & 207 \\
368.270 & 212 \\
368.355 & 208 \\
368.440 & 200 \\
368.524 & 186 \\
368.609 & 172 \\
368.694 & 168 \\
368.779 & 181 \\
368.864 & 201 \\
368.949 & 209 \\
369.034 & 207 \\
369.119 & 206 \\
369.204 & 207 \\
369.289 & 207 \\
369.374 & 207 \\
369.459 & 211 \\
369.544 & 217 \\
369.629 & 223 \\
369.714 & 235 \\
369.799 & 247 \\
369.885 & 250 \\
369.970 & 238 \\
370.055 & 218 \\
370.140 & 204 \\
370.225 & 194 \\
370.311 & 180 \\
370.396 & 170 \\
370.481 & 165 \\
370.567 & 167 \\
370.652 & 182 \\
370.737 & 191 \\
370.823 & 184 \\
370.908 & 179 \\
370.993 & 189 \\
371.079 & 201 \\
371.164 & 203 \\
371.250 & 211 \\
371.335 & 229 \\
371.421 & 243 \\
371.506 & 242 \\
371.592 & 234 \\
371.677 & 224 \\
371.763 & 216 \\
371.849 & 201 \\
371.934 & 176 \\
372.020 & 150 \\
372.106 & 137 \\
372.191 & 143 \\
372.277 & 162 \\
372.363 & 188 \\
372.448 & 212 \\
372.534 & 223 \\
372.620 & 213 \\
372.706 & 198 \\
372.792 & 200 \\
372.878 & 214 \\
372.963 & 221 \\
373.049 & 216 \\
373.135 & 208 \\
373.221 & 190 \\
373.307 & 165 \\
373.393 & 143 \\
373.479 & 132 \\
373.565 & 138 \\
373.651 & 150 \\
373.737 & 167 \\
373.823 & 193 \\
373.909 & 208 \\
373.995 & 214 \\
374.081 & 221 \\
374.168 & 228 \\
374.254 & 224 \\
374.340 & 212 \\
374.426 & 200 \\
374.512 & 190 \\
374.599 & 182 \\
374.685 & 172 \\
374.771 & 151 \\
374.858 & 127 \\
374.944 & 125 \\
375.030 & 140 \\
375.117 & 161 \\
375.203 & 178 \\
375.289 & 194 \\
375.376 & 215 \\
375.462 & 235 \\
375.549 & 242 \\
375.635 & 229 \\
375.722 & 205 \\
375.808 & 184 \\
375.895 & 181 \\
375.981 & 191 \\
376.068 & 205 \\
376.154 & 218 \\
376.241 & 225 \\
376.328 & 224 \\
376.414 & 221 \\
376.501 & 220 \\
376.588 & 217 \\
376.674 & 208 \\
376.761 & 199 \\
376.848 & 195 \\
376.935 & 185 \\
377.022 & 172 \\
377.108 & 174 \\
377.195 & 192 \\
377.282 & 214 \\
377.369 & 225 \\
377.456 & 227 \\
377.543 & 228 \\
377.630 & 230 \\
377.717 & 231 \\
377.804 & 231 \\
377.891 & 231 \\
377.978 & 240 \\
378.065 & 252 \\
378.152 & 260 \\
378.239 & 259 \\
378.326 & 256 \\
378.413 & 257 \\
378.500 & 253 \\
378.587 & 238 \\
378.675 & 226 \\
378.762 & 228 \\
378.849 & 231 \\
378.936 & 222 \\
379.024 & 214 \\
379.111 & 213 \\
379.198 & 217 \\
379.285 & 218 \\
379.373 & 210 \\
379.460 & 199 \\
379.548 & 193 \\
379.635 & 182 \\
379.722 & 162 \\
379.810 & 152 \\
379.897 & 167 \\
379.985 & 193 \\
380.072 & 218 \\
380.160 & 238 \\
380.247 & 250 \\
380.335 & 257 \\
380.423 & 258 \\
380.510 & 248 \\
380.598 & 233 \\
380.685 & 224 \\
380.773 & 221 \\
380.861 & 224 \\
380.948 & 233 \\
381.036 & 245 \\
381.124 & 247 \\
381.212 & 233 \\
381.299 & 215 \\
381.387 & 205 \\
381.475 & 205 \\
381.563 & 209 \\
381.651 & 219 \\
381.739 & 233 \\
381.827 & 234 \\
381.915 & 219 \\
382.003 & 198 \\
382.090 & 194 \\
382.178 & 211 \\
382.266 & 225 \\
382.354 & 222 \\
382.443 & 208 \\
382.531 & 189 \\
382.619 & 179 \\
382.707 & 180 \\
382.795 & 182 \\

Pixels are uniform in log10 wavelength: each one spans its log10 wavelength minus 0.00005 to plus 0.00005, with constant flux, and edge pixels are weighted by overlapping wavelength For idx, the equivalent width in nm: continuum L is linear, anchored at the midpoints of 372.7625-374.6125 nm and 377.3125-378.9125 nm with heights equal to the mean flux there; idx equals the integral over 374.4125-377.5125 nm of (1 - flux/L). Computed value 0.30 nm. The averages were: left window 192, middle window 195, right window 239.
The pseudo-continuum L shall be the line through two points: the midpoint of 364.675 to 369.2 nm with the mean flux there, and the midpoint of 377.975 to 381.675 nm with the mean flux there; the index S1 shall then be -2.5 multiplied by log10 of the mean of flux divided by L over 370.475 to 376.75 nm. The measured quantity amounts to 0.101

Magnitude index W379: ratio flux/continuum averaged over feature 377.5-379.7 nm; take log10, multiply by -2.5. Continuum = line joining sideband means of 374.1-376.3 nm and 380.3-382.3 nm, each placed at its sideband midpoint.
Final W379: -0.09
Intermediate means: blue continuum 193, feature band 228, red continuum 226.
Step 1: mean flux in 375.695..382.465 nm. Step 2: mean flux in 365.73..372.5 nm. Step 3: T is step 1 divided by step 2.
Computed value 1.1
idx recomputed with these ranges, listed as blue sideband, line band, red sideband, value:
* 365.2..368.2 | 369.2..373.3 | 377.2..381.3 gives 0.21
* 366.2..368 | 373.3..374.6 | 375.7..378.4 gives 0.16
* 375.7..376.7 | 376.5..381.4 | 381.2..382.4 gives -0.20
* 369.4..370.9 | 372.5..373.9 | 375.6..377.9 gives 0.14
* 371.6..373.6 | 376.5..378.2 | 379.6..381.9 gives -0.09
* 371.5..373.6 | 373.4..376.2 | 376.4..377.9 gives 0.17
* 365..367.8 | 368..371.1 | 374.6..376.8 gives 0.03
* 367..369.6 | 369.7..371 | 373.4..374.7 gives -0.02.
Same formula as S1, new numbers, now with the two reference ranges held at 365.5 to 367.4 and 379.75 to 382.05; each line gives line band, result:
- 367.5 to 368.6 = 0.05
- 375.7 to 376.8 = 0.05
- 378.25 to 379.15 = -0.07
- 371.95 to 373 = 0.14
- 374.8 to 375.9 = 0.17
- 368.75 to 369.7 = 0.01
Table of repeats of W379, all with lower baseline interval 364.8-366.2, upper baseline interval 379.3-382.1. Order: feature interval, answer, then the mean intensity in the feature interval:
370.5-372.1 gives 0.06 mag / 199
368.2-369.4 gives 0.06 mag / 198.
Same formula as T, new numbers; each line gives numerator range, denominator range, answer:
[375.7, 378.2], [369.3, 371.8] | 1.02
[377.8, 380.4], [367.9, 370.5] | 1.09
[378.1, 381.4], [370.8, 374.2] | 1.15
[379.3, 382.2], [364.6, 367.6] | 1.06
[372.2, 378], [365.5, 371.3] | 0.97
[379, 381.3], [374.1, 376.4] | 1.12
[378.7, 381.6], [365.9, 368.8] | 1.08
